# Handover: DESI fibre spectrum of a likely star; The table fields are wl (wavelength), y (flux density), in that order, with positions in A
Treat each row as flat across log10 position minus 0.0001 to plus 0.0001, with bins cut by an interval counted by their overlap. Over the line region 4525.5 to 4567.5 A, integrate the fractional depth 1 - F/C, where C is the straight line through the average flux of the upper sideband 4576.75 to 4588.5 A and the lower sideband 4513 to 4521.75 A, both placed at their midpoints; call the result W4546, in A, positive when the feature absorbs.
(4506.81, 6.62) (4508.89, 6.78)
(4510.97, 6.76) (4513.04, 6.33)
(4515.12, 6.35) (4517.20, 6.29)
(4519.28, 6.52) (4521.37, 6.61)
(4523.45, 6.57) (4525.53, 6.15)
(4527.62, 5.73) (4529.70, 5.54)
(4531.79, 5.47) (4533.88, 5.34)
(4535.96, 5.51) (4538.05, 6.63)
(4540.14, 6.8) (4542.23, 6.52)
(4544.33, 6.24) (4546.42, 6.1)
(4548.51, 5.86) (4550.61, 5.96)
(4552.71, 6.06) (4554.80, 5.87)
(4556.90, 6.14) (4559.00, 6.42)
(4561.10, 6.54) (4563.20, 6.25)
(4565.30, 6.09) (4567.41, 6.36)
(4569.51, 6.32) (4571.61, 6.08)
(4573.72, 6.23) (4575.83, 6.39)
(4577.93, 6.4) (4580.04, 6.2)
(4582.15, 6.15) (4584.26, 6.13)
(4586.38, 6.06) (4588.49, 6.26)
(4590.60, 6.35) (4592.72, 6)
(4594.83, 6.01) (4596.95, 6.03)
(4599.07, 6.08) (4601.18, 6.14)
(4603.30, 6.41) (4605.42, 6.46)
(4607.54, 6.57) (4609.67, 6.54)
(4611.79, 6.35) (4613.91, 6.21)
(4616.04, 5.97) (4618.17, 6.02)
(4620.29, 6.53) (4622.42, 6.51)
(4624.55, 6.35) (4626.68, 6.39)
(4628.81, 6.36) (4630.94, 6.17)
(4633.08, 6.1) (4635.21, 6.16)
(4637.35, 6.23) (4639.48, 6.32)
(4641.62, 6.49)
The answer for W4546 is 1.6 A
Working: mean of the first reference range 6.41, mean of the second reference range 6.2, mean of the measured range 6.07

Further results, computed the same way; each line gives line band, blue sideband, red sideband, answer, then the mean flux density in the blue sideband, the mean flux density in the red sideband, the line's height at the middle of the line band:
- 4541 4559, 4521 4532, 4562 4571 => 0.11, 6.02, 6.25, 6.16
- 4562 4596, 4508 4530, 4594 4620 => 0.40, 6.35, 6.24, 6.28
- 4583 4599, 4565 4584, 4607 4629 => 0.42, 6.25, 6.34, 6.28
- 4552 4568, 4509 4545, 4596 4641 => 0.06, 6.21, 6.28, 6.24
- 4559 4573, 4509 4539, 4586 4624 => -0.18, 6.15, 6.26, 6.2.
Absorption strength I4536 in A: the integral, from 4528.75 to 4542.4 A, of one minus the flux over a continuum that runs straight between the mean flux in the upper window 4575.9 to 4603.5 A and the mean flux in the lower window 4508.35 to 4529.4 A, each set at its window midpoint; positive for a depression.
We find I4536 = 0.82 A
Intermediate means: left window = 6.37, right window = 6.17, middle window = 5.94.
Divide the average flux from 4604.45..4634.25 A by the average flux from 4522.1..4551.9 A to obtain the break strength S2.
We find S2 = 1.0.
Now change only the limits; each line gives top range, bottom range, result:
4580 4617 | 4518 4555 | 1.02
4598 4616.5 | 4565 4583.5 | 1.01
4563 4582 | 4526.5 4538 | 1.11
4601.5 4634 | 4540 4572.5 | 1.02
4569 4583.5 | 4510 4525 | 0.96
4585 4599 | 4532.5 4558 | 1.01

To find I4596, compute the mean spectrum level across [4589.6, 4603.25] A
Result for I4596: 6.12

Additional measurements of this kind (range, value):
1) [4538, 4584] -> 6.24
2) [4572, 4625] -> 6.25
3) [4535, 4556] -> 6.16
